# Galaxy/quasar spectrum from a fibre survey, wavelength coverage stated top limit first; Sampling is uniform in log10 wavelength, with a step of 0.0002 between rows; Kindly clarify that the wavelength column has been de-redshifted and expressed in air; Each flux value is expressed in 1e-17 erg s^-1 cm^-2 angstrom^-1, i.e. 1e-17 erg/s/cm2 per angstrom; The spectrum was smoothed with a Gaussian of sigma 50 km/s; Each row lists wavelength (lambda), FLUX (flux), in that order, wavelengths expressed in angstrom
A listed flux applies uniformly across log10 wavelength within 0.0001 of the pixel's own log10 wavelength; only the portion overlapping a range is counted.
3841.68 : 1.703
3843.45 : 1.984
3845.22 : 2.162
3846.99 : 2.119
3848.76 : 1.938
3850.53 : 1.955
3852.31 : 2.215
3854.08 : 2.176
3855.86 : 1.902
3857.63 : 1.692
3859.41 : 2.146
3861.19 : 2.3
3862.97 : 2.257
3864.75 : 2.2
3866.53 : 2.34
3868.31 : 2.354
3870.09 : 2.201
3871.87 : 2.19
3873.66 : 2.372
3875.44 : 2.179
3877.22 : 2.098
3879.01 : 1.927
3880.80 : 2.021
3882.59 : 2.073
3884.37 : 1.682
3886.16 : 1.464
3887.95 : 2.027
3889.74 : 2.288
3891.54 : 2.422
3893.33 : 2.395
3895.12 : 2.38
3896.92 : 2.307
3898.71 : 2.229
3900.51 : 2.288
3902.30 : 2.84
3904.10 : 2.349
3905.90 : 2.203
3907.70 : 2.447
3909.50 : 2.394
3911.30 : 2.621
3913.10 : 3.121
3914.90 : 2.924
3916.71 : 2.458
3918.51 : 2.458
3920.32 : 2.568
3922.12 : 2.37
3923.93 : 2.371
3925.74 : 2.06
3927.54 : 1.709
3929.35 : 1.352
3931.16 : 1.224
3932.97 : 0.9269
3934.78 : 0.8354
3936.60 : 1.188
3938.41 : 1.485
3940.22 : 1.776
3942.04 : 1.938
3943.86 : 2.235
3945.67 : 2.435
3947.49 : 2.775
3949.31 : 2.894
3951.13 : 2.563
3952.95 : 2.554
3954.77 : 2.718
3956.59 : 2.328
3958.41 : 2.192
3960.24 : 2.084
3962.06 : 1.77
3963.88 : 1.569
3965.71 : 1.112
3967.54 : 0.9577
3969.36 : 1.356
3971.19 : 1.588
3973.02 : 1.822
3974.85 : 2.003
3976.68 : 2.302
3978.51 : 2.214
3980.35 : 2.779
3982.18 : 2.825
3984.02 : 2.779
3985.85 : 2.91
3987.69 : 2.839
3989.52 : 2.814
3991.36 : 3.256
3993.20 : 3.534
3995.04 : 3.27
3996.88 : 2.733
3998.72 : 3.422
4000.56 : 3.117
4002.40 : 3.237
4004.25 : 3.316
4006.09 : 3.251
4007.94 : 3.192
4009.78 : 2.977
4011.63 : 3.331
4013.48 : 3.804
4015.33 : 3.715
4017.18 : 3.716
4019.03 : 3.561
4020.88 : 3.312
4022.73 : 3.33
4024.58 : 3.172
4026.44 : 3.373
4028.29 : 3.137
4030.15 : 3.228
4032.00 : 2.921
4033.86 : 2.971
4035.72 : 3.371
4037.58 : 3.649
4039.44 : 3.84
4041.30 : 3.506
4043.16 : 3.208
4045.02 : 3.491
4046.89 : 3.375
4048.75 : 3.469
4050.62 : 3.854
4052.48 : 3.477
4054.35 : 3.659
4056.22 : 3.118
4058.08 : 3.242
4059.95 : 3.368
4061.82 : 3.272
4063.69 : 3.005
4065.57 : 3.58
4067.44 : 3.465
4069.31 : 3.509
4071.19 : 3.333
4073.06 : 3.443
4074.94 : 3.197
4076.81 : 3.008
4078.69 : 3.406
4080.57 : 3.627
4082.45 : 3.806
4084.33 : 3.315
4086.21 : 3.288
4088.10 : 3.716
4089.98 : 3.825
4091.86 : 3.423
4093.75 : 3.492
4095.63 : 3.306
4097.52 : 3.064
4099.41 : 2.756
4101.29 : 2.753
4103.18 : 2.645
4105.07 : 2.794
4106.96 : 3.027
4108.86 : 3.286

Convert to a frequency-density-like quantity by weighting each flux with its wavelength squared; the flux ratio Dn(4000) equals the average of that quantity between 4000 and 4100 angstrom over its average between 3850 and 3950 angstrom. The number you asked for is 1.70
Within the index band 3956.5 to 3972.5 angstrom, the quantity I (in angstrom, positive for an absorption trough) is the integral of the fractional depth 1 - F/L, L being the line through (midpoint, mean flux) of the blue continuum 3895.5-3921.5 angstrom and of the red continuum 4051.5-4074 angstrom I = 6.7 angstrom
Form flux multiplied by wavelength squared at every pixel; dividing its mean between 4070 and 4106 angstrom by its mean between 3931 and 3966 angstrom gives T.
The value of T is 1.79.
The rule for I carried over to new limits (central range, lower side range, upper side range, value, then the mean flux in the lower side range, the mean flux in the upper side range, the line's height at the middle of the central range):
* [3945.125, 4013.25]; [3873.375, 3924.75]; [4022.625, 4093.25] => 7.08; 2.32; 3.4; 2.86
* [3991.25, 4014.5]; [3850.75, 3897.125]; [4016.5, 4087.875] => -1.74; 2.13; 3.39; 3.04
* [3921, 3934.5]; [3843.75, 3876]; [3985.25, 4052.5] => 4.86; 2.15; 3.32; 2.65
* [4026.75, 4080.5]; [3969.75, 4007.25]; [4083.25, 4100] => -3.65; 2.78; 3.37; 3.15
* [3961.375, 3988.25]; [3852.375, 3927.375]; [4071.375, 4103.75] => 6.67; 2.27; 3.31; 2.71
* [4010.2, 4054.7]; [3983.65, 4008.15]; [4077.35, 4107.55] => -3.50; 3.13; 3.26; 3.18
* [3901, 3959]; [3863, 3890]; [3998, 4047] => 7.84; 2.1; 3.35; 2.56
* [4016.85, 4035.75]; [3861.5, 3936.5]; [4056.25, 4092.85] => -1.25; 2.16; 3.41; 3.06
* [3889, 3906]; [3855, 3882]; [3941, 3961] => -1.02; 2.14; 2.43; 2.24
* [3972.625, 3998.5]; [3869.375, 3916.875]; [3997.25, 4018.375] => 3.28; 2.29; 3.36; 3.15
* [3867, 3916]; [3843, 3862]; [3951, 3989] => -4.74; 2.05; 2.15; 2.09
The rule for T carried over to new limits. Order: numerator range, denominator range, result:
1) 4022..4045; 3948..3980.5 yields 1.69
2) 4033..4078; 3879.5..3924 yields 1.56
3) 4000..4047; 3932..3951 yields 1.86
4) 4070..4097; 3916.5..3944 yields 2.08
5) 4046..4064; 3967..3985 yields 1.69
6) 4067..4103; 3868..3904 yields 1.68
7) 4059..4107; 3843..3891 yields 1.76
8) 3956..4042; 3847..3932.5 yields 1.37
